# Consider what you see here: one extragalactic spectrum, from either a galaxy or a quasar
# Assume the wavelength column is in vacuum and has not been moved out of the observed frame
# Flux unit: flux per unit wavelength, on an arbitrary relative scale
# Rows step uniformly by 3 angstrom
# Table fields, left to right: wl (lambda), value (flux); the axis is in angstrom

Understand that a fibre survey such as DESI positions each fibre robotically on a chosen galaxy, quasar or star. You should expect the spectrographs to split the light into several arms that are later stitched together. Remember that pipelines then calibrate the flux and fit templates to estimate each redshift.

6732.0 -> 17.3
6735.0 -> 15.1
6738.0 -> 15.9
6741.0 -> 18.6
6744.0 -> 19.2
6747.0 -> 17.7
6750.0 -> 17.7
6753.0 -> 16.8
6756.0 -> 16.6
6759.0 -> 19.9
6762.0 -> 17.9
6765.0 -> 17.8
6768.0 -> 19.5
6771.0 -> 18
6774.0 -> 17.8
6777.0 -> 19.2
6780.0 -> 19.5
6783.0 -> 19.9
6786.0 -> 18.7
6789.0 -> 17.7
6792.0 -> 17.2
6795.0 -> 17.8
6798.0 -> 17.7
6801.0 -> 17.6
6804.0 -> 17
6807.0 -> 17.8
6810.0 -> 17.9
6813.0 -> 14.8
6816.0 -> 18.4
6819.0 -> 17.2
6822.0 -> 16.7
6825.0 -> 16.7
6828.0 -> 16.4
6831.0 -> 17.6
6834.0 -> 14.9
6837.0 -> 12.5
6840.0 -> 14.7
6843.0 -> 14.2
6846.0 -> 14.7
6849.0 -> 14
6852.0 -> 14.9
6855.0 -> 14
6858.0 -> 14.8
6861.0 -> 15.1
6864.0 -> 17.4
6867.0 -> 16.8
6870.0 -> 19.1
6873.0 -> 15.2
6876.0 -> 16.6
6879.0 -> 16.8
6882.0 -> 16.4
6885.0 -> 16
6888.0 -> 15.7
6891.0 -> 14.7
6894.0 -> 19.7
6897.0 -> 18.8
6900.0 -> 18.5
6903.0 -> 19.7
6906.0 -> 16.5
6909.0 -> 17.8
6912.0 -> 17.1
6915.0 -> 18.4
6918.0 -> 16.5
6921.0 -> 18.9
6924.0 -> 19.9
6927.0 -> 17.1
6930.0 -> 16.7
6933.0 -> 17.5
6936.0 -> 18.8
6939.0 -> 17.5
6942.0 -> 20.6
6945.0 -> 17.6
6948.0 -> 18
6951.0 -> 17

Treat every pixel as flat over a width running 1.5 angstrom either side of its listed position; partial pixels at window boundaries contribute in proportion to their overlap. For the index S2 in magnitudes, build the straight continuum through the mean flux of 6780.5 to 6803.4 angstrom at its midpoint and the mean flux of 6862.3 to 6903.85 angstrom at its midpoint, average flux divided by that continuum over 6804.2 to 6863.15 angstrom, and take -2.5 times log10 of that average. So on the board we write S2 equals 0.13 mag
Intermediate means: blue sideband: 18.1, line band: 15.7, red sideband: 17.2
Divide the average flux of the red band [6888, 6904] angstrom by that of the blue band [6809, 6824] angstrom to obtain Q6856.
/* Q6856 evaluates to 1.06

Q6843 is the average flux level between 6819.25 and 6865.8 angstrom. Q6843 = 15.3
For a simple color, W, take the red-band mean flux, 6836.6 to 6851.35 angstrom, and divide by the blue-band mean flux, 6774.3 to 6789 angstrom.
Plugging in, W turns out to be 0.7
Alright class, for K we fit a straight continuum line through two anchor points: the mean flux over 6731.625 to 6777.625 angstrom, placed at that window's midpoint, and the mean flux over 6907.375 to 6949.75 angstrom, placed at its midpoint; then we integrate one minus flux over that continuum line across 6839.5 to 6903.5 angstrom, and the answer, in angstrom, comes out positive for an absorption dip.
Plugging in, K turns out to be 6.11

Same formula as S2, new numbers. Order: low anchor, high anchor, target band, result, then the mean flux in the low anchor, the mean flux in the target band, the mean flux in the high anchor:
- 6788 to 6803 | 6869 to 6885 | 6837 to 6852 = 0.193 mag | 17.6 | 14.3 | 16.7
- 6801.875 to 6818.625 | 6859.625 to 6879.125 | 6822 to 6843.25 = 0.105 mag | 17.2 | 15.4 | 16.7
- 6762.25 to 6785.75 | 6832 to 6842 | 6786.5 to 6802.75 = -0.024 mag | 18.8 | 17.7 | 14.2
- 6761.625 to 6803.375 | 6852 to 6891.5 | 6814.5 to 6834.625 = 0.019 mag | 18.3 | 16.9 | 16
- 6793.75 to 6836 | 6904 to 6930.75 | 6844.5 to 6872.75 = 0.111 mag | 17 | 15.6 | 17.7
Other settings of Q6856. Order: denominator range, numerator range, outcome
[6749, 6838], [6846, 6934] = 0.96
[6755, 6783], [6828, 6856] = 0.79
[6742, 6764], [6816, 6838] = 0.90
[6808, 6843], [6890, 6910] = 1.12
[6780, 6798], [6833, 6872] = 0.83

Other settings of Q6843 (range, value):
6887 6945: 17.9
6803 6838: 16.5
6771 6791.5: 18.7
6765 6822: 17.9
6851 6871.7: 16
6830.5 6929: 16.5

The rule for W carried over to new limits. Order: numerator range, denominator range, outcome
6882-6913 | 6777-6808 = 0.96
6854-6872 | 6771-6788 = 0.86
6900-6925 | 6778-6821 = 1.02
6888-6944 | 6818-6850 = 1.17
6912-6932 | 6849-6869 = 1.15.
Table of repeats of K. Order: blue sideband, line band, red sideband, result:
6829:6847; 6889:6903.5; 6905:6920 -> -1.1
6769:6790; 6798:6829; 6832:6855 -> -1.3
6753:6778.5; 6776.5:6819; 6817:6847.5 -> -2.3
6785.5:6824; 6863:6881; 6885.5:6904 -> 0.7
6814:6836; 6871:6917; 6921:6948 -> 1.2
